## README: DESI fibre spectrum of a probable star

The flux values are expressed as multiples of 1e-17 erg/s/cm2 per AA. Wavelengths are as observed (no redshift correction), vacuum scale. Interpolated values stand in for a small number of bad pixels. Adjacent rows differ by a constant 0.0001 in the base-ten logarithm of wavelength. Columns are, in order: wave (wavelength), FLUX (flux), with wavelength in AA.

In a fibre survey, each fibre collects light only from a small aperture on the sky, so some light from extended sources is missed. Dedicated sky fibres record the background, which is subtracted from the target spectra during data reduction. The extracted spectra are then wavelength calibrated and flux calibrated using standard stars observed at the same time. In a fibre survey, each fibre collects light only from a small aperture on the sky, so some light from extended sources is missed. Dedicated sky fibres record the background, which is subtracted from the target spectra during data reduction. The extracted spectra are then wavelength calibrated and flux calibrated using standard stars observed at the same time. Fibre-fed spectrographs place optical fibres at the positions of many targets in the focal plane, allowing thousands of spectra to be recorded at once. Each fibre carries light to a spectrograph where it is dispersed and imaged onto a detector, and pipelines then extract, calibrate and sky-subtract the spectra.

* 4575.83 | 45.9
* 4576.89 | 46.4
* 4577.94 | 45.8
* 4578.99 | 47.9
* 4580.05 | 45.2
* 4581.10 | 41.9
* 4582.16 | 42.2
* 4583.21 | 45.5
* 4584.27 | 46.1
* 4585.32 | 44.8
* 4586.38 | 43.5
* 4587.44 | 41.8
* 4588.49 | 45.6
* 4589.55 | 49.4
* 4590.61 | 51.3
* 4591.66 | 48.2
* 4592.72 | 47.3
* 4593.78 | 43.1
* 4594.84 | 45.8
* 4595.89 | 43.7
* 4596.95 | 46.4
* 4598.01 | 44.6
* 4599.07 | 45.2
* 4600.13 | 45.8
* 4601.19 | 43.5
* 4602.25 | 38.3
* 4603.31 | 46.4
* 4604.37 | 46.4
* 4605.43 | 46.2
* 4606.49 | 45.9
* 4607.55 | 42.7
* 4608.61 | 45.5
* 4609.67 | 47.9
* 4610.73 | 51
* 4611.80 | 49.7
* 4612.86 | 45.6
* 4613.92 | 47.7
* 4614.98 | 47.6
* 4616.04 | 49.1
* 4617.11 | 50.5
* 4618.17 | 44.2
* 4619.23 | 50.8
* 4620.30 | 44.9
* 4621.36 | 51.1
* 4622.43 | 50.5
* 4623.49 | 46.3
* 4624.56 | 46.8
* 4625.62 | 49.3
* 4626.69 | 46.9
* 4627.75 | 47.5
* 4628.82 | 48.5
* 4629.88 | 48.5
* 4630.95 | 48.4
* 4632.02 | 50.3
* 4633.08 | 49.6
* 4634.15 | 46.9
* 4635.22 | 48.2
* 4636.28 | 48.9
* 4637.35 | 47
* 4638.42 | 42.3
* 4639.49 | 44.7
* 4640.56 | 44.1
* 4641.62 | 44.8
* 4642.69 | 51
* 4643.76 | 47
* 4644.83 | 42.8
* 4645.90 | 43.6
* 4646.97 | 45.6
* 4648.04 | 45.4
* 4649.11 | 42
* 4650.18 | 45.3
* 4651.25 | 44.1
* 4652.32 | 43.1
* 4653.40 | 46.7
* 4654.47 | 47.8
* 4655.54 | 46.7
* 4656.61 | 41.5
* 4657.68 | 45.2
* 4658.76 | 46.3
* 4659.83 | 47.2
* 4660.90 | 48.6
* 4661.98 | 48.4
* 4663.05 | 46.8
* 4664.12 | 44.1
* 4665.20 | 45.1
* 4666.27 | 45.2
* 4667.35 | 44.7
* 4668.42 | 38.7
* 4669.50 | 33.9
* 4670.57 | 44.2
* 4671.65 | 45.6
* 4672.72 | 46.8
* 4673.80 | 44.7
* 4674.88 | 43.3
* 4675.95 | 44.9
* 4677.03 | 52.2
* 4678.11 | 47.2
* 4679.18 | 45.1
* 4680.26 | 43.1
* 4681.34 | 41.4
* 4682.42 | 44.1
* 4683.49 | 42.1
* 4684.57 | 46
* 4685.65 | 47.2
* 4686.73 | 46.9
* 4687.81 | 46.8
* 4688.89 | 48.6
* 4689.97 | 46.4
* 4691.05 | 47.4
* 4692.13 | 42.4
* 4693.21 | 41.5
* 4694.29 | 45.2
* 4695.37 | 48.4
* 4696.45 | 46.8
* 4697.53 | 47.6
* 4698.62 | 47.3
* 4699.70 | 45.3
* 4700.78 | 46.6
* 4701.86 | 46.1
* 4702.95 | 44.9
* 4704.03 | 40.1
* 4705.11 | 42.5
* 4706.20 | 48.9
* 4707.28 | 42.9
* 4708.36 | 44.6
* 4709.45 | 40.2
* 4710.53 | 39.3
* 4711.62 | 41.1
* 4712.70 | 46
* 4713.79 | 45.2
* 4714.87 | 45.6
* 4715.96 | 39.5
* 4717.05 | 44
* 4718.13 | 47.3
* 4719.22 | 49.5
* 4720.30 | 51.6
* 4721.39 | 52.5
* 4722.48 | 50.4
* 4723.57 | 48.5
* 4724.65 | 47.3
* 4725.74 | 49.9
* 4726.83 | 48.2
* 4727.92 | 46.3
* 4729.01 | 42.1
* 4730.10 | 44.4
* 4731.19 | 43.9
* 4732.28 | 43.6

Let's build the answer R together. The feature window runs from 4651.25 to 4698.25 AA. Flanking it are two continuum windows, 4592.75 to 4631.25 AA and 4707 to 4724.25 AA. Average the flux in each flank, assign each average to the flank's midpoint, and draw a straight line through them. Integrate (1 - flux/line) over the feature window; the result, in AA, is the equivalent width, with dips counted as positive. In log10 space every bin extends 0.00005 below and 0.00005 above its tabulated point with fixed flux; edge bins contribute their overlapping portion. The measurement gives 0.8 AA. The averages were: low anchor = 46.7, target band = 45.2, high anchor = 45.6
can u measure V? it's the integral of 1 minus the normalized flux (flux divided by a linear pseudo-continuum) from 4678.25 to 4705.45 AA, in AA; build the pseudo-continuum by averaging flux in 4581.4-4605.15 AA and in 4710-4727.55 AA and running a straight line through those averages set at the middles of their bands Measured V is 0.6 AA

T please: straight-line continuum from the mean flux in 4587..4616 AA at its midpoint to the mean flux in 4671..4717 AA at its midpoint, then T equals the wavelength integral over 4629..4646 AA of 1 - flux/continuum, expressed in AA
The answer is -0.5 AA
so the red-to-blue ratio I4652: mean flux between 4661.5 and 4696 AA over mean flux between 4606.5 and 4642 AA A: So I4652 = 0.95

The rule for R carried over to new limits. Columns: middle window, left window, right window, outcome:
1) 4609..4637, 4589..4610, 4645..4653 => -2.1 AA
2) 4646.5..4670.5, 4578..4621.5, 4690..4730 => 0.6 AA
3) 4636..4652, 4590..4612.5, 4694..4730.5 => 0.3 AA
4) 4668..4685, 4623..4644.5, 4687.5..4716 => 0.6 AA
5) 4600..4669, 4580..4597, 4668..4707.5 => -1.8 AA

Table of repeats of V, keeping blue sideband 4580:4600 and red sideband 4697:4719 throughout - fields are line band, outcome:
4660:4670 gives 0.1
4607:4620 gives -0.7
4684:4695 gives -0.3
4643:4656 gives -0.1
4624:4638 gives -1.0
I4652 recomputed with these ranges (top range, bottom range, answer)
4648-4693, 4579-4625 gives 0.98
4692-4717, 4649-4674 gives 0.99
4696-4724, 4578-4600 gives 1.00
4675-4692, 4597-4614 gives 1.00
